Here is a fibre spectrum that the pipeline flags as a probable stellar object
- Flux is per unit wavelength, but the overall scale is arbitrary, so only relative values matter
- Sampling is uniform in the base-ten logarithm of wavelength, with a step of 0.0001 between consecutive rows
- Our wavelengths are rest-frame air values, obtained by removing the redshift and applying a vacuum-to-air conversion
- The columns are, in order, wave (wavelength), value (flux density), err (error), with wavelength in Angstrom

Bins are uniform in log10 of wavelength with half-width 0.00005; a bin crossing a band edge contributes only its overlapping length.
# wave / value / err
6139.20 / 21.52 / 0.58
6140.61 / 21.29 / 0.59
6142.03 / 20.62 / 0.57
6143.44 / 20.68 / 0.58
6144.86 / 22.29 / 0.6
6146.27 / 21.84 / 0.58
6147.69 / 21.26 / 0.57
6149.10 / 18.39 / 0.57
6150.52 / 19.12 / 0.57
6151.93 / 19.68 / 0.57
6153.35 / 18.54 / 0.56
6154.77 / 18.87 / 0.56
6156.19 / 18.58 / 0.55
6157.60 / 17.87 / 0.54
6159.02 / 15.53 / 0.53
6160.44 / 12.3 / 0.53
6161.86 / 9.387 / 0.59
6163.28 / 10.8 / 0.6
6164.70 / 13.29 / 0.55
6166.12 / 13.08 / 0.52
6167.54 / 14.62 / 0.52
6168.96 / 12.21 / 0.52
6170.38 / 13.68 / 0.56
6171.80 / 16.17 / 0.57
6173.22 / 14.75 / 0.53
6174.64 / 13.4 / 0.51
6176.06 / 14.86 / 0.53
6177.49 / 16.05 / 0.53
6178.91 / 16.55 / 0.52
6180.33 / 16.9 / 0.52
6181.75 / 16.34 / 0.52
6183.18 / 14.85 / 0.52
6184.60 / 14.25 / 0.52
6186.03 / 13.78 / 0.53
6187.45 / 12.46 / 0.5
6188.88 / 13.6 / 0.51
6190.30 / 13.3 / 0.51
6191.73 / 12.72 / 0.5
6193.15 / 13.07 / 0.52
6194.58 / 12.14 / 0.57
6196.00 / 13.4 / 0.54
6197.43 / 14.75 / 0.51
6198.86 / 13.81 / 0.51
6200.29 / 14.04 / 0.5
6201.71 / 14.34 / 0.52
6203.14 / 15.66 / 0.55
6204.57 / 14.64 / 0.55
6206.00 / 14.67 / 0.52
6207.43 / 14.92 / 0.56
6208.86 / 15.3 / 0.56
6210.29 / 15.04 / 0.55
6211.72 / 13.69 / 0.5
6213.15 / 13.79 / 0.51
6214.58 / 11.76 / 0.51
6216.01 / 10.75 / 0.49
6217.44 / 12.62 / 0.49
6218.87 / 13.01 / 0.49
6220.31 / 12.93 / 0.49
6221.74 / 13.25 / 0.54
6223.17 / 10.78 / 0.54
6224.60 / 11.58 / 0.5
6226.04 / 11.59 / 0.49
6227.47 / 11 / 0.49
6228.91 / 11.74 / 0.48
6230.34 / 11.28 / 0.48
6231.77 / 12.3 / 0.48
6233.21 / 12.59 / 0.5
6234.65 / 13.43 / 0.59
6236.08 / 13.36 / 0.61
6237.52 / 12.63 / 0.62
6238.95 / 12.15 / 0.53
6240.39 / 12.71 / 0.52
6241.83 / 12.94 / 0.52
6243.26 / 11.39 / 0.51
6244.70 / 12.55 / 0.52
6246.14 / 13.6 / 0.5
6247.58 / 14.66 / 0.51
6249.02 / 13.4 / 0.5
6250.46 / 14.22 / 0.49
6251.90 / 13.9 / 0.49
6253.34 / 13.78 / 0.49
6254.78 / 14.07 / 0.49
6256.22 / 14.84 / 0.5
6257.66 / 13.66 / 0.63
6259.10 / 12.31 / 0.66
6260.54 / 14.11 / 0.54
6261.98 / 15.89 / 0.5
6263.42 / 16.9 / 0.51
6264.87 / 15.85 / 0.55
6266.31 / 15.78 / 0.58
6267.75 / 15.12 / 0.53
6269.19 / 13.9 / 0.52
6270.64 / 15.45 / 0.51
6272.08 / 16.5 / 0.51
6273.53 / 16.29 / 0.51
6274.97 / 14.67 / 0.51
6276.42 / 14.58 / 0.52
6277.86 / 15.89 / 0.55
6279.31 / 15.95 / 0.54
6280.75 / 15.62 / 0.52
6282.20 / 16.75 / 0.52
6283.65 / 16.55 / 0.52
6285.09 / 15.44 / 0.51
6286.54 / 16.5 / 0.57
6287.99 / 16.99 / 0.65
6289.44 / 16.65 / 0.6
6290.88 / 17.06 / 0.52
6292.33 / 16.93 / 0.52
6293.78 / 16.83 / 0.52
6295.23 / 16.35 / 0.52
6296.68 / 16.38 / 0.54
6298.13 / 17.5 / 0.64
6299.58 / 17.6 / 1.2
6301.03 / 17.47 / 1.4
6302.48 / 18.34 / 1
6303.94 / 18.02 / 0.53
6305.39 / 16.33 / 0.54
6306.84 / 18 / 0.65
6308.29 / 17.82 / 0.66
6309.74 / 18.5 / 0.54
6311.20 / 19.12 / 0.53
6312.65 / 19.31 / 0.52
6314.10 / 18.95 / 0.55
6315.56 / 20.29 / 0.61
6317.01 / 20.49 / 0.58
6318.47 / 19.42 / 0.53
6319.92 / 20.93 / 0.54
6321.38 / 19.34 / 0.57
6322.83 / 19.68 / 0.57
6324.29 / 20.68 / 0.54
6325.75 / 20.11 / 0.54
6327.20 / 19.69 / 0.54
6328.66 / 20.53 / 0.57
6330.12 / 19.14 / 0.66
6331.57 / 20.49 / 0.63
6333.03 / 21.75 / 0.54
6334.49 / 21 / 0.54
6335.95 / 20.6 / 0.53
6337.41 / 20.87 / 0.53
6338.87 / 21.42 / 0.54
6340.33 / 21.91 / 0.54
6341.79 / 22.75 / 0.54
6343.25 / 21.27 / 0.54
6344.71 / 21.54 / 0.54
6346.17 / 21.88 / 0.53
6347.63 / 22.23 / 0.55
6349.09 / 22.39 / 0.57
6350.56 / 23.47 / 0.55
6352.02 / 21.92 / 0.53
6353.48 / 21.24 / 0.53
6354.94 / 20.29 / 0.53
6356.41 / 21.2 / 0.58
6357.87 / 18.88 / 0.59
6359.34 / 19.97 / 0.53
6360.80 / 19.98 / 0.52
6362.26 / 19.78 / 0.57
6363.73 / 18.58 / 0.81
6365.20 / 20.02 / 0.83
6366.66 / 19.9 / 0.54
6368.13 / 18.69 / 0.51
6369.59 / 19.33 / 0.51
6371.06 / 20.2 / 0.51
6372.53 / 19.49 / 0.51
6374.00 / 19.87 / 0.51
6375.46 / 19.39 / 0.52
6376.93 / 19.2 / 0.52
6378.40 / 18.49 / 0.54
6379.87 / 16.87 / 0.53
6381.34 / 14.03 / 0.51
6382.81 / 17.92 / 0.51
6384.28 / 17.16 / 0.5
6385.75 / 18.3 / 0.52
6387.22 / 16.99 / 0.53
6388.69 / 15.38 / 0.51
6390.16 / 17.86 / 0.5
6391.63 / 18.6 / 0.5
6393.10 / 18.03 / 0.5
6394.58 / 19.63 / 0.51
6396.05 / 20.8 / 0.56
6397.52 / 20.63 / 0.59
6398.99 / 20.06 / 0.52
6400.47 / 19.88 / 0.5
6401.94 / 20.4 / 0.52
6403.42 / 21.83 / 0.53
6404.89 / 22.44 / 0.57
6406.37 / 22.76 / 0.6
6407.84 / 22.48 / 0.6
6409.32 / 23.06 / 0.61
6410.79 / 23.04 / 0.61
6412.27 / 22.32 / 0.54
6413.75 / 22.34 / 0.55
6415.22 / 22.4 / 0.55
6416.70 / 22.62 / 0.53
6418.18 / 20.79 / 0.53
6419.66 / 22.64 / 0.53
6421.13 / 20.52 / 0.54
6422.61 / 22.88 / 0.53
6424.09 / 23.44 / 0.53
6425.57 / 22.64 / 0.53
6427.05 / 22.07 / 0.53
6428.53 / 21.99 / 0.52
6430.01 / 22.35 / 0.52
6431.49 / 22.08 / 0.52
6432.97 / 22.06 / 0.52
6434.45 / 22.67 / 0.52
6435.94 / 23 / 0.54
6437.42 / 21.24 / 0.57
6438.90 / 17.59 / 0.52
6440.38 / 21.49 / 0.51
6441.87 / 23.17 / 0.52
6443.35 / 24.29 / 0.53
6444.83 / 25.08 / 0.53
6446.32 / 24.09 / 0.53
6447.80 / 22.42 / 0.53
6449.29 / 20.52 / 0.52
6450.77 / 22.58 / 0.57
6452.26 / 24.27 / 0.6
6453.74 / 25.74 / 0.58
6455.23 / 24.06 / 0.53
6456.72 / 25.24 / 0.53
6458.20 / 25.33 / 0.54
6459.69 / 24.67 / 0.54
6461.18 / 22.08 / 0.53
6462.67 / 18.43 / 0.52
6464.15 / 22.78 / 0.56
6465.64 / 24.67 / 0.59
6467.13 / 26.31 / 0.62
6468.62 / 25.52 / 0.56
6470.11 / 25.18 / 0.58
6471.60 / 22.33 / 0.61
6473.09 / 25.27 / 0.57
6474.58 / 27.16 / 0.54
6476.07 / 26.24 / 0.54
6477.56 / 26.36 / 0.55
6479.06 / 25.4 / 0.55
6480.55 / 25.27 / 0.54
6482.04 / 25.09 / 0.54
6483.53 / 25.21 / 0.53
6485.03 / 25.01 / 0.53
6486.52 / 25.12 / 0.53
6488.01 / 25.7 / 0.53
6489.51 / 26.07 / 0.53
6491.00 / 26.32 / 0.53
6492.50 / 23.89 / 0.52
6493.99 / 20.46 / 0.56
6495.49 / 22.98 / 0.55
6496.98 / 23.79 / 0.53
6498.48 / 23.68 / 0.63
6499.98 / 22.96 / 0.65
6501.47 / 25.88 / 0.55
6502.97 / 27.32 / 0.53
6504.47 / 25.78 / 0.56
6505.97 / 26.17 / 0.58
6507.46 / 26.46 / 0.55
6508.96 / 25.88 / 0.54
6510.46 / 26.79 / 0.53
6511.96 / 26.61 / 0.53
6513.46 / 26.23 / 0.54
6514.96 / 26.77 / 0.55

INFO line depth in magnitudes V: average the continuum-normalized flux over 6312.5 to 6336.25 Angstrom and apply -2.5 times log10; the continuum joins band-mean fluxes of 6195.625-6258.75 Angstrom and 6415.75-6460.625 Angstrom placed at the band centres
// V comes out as -0.15 mag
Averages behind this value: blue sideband 13.2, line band 20.2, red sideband 22.8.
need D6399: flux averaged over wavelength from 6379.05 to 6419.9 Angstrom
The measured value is 20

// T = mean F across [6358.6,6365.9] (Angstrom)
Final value 19.6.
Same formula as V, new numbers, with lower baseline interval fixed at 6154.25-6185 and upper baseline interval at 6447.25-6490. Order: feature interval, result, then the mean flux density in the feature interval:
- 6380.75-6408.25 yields 0.15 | 19.2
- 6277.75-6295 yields 0.13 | 16.4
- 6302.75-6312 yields 0.07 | 18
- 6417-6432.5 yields 0.04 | 22.2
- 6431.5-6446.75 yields 0.05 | 22.4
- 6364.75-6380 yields 0.11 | 19.3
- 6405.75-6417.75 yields 0.00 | 22.6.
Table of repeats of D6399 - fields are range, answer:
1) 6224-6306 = 14.8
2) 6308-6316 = 19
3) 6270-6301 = 16.3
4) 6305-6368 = 20.3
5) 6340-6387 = 19.9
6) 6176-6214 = 14.4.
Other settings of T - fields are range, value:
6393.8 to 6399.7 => 20.3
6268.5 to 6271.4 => 14.7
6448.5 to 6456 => 23.4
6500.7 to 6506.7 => 26.3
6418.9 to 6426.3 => 22.4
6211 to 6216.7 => 12.5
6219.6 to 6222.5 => 13.1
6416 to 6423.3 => 21.9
